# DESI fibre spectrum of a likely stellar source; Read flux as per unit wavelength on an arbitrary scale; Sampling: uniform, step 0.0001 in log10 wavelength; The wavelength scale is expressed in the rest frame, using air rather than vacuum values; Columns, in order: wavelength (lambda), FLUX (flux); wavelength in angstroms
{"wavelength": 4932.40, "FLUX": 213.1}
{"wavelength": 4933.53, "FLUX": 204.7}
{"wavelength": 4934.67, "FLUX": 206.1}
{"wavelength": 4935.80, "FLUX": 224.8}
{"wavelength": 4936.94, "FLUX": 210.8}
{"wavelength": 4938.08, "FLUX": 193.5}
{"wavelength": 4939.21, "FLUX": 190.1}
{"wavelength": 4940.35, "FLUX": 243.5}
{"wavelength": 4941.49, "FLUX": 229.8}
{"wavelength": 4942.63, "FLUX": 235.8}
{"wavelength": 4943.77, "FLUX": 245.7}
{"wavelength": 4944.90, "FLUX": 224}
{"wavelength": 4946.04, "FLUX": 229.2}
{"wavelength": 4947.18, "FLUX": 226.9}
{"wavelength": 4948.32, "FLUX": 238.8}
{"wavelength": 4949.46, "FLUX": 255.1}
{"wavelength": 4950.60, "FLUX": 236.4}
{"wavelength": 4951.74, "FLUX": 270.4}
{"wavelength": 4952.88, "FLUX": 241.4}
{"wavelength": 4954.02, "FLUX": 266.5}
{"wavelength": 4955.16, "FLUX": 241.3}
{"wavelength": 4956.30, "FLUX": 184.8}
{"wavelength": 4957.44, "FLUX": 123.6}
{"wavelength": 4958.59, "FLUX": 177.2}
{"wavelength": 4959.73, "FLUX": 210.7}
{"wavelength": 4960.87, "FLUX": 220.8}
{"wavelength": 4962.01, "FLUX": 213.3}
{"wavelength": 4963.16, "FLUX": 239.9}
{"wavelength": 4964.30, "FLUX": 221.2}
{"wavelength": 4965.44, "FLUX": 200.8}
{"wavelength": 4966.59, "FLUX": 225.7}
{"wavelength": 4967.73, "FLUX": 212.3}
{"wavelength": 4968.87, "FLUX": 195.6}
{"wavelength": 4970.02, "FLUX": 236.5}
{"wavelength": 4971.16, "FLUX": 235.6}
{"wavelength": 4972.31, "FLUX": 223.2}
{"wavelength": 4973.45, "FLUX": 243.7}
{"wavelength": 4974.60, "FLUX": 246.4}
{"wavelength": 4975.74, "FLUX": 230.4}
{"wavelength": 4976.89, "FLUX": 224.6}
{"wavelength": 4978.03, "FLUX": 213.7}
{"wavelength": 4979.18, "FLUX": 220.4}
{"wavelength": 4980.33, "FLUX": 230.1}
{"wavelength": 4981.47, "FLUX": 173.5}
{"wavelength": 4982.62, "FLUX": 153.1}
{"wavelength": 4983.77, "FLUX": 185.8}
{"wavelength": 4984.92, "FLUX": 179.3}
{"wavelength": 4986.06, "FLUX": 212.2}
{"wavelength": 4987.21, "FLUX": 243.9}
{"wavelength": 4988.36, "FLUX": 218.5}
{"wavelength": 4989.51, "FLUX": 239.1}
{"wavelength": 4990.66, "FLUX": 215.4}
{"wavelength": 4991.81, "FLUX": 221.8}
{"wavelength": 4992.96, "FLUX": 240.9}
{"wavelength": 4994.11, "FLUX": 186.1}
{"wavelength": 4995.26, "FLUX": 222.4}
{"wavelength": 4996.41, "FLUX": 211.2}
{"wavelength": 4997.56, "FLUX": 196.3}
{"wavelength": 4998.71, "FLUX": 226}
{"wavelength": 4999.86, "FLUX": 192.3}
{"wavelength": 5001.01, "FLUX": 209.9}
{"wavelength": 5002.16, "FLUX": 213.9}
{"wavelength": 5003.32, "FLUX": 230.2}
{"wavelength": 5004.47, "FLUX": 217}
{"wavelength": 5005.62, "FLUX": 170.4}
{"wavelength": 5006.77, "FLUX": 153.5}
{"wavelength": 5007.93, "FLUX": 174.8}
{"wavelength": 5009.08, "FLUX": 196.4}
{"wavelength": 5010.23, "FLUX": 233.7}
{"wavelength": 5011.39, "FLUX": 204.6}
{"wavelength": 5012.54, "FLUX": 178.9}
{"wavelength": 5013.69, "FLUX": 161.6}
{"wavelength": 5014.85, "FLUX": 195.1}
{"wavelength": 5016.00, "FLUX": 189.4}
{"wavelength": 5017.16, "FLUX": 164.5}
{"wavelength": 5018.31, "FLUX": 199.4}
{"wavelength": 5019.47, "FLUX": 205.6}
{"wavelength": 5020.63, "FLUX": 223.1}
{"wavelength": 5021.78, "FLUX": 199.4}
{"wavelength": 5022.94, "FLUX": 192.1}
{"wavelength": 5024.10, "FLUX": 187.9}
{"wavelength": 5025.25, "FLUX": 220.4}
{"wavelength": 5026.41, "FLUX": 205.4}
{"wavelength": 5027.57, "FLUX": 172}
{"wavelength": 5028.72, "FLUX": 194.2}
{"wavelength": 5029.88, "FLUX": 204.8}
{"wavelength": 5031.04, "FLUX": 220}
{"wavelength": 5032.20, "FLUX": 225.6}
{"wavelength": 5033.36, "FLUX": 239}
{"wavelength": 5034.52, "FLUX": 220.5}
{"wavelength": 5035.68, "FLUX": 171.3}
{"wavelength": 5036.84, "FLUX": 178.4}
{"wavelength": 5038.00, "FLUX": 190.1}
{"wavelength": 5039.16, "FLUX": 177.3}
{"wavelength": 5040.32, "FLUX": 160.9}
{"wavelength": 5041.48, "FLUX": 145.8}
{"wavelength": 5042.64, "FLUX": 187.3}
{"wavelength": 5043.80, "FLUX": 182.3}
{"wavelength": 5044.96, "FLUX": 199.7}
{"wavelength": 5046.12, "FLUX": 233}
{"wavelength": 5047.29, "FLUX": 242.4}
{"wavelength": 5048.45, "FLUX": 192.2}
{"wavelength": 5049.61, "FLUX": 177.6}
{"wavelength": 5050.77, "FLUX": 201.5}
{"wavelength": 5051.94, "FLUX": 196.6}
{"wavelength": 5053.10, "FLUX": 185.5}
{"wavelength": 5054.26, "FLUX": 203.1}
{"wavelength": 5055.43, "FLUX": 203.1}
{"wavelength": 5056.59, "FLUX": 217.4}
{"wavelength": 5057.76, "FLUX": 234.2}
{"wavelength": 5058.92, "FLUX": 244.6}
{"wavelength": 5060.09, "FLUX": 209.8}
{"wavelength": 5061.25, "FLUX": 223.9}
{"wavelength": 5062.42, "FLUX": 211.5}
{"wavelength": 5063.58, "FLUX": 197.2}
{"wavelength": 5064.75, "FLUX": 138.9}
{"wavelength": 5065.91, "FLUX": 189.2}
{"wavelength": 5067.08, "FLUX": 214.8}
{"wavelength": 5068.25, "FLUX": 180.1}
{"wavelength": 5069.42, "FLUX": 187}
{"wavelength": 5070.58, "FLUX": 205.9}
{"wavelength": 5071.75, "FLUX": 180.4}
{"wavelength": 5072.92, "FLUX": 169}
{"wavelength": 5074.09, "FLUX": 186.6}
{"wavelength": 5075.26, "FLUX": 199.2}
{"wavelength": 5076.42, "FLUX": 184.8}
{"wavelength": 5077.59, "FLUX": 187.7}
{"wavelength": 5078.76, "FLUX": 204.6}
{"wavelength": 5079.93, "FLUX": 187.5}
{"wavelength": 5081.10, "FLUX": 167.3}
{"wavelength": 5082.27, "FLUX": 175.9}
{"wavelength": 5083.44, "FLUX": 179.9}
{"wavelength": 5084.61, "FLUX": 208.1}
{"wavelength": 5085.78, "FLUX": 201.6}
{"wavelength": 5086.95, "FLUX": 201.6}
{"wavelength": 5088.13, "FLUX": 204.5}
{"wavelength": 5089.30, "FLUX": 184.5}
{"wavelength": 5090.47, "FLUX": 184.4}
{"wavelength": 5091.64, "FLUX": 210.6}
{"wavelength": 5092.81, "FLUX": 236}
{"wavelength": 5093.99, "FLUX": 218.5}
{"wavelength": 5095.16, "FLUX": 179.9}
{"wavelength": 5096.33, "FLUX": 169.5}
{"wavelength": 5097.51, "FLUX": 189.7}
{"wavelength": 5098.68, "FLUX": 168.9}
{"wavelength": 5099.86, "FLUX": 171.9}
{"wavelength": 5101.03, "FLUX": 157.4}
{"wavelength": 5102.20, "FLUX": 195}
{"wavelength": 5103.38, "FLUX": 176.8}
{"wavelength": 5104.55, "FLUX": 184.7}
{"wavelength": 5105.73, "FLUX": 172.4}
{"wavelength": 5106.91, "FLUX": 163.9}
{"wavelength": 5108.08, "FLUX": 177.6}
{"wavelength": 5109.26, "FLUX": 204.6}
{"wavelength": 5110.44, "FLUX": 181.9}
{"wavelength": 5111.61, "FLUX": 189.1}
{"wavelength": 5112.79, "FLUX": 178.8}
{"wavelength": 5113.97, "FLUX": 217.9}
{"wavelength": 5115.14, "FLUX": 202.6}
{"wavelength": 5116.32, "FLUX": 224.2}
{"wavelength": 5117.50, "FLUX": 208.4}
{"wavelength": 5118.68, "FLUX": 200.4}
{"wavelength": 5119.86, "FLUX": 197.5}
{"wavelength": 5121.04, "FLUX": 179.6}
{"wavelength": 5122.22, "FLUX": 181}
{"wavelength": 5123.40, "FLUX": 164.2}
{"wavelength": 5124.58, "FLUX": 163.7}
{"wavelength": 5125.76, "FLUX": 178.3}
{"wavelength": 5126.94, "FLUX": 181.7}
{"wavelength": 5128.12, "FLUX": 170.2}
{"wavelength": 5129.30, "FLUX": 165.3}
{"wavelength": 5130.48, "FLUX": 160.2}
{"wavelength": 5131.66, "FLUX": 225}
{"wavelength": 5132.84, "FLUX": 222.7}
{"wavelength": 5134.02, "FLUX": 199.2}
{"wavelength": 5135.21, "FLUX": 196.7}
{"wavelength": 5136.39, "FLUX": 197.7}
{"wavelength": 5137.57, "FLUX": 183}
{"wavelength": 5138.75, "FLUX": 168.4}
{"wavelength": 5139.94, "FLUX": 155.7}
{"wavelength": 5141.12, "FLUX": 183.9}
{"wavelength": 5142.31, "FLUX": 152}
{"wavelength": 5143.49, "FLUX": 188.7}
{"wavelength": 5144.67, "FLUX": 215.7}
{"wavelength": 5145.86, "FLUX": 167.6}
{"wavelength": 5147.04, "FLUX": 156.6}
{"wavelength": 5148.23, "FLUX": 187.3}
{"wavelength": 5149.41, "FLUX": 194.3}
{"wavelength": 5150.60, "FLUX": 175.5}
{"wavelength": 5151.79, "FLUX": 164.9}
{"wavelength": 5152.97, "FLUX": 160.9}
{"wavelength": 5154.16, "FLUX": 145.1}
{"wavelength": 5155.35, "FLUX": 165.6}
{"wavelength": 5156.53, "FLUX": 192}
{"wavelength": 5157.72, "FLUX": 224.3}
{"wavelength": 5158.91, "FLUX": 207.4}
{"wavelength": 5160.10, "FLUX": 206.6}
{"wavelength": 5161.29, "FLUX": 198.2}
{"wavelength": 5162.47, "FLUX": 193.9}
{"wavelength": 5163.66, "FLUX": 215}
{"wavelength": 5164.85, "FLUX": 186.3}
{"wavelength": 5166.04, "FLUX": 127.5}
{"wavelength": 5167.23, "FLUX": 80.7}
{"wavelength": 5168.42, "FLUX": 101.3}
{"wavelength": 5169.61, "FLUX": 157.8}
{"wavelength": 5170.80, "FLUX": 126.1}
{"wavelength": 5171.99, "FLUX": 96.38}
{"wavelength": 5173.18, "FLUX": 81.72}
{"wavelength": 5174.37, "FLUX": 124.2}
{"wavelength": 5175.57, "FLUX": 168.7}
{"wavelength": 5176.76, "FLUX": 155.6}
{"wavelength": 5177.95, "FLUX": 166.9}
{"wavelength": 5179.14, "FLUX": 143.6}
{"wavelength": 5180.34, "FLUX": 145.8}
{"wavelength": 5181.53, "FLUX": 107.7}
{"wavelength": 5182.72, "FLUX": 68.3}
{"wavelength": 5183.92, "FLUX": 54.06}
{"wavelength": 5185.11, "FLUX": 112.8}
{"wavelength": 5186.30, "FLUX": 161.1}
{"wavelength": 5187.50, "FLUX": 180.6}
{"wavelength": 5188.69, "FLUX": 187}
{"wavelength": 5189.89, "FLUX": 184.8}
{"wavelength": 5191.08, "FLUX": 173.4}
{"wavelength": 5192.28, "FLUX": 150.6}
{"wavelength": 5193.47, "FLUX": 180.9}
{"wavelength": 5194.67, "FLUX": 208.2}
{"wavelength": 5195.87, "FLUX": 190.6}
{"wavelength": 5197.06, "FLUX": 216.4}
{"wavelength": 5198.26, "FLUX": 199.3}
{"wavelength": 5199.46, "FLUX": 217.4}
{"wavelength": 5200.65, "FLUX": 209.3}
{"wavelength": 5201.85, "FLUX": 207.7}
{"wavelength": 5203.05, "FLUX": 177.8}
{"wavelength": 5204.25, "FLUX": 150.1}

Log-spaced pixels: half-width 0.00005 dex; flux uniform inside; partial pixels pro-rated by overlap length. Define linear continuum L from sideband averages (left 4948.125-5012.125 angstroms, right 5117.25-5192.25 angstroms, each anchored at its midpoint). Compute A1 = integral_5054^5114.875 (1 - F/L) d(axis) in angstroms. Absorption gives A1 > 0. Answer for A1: -2.3 angstroms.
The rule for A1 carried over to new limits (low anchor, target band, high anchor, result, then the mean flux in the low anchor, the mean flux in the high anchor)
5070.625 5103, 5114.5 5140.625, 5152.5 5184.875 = -2.9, 189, 148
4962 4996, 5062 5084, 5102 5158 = 1.1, 217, 184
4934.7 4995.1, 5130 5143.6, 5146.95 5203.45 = -1.0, 219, 163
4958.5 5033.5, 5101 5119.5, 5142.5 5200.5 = -1.3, 208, 163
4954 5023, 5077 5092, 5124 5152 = -0.1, 207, 182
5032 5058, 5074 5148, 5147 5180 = -4.3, 198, 161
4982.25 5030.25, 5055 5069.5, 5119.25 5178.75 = -1.2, 201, 171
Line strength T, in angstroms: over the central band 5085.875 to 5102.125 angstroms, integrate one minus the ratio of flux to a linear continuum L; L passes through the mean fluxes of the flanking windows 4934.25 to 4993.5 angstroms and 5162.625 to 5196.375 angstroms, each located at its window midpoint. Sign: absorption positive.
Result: -1.54 angstroms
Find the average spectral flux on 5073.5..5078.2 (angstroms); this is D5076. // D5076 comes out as 190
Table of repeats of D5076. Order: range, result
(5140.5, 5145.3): 185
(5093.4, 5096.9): 190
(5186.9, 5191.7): 181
